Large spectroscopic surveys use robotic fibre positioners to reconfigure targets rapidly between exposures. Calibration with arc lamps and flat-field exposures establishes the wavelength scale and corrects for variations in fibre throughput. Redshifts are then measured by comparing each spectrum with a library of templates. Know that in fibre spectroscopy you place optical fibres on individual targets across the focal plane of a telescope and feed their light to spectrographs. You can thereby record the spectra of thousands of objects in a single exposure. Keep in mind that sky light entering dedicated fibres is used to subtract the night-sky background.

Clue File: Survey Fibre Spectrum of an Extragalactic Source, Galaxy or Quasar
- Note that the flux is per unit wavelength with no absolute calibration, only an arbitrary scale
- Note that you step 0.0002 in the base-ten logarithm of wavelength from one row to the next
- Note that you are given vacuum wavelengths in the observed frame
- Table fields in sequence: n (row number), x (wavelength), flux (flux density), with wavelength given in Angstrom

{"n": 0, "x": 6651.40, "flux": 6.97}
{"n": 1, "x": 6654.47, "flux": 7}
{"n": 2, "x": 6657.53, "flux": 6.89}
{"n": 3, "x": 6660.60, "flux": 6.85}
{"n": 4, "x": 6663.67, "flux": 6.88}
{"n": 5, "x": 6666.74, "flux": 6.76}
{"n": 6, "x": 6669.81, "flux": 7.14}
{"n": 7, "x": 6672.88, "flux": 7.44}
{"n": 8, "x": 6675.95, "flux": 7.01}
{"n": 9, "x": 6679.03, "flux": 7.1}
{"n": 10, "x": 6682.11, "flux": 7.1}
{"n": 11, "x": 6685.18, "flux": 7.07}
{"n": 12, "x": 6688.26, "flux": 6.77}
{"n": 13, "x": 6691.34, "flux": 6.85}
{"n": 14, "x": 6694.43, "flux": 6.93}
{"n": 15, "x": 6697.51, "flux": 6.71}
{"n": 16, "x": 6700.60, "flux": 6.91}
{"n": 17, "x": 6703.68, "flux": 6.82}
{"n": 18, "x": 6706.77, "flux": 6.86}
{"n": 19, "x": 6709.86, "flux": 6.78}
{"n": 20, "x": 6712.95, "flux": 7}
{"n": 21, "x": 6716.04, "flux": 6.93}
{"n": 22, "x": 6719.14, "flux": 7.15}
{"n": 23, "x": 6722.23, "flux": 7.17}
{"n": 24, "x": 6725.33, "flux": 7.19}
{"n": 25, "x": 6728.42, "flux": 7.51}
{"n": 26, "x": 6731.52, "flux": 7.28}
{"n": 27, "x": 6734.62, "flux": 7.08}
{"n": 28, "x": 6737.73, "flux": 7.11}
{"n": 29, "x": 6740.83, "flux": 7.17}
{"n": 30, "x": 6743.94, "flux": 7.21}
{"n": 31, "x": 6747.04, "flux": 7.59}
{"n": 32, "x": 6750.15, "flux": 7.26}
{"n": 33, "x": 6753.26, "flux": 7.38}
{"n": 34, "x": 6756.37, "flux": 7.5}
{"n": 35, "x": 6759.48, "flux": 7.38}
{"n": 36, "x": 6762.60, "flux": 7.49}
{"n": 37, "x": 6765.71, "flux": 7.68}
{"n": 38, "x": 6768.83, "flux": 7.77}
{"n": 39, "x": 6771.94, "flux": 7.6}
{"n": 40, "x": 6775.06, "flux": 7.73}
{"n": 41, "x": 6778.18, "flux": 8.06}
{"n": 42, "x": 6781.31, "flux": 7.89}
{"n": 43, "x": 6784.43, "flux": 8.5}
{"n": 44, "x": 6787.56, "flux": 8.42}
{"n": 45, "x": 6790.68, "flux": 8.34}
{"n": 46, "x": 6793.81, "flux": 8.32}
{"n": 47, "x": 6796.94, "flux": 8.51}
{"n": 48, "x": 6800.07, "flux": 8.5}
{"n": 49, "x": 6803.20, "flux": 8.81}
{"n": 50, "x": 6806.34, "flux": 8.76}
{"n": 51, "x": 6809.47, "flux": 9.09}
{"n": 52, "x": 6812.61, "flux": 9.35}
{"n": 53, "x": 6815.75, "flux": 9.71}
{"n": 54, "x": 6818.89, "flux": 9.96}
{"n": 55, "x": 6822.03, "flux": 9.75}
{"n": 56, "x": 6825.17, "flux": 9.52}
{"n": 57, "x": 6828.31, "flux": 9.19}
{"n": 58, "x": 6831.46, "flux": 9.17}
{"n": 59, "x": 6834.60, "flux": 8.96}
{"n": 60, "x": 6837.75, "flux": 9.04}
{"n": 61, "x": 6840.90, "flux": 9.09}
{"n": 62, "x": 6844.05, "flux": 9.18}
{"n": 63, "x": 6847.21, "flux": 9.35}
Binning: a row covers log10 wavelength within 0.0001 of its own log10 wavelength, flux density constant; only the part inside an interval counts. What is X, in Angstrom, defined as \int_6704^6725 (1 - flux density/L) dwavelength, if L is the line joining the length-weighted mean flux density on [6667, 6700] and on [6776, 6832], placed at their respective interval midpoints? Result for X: 1.39 Angstrom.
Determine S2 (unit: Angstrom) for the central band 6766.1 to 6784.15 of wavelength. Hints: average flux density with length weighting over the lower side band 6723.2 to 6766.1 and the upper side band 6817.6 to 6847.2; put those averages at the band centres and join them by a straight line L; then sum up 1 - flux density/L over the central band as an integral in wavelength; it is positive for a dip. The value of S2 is 0.4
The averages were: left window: 7.33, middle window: 7.85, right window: 9.31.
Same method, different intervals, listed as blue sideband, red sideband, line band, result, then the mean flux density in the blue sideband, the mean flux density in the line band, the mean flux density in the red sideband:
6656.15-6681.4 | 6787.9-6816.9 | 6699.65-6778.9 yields 6.6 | 7.01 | 7.29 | 8.79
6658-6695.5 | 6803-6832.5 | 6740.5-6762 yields 2.3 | 6.99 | 7.37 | 9.36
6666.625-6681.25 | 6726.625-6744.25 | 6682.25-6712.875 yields 1.2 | 7.12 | 6.87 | 7.23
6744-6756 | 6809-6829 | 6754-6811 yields 2.0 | 7.4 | 8.12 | 9.55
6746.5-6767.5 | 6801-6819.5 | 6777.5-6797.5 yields 0.4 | 7.46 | 8.29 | 9.22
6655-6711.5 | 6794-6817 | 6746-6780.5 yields 2.7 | 6.94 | 7.59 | 8.91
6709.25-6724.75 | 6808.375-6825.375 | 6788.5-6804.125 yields 1.0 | 7.03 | 8.48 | 9.58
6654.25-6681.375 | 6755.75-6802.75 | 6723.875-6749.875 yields 1.2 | 7.01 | 7.27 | 8.01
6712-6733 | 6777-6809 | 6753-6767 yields 0.6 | 7.18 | 7.49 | 8.44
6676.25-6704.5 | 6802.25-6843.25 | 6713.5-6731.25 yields 0.7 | 6.92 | 7.19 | 9.27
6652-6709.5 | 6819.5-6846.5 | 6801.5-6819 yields -0.6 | 6.95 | 9.22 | 9.27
